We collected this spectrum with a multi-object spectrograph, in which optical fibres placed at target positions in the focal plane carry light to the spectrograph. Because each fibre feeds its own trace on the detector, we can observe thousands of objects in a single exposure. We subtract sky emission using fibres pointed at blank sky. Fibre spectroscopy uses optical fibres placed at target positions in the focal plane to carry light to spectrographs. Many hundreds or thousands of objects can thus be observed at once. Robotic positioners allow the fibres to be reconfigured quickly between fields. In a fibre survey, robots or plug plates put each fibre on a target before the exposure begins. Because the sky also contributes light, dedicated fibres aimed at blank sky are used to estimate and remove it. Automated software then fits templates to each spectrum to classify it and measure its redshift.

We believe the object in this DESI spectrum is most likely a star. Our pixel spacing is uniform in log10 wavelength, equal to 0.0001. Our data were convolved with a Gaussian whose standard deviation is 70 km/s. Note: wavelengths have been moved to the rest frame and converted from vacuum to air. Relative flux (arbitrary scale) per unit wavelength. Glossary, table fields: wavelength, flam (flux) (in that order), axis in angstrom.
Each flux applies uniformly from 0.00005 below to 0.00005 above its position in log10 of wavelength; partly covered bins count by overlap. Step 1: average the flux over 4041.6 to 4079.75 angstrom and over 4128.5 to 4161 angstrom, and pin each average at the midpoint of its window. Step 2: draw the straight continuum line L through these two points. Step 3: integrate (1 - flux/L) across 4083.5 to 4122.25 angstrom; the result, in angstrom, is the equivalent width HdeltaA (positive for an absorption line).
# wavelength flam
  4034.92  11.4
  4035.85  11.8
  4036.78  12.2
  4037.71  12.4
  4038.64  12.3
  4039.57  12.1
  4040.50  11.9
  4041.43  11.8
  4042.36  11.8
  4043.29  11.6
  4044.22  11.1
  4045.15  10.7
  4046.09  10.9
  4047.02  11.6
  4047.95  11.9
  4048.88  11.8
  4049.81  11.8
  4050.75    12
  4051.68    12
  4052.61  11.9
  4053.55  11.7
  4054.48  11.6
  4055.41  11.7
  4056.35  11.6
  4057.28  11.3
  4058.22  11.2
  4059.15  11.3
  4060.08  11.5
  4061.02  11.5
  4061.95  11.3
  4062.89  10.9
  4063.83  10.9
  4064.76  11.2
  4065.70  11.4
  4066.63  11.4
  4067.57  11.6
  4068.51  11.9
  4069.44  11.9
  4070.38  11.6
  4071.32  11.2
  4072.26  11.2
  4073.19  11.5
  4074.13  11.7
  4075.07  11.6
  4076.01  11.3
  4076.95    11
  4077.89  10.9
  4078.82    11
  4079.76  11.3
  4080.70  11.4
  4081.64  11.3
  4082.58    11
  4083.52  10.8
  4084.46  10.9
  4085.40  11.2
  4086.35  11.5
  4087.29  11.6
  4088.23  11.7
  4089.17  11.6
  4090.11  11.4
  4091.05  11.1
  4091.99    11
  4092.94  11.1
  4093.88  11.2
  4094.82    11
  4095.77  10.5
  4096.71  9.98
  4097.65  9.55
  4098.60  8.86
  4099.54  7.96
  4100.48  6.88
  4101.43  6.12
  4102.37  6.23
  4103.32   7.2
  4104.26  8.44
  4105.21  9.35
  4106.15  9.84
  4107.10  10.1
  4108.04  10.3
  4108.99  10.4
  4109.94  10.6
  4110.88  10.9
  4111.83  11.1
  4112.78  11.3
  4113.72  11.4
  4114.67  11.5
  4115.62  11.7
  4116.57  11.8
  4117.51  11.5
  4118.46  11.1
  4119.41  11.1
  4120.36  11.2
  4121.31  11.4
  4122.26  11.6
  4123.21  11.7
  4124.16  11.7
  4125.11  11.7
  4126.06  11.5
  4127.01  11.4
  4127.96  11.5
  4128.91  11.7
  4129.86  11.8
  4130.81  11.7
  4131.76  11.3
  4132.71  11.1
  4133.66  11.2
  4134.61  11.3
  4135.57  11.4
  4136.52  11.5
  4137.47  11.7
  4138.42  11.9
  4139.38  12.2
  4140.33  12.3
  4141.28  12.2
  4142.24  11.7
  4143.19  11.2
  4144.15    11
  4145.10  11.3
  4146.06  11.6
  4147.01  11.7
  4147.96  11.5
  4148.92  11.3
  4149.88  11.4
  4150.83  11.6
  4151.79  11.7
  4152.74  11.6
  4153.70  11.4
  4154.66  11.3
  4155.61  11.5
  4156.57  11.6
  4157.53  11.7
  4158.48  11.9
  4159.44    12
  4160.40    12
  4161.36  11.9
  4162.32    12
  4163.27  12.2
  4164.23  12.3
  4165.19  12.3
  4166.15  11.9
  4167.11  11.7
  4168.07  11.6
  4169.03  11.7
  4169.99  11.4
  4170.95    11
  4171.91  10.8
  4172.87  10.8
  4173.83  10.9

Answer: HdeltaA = 3.91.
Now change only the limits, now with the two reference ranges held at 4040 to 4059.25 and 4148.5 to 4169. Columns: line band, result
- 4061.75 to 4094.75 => 0.9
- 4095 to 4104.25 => 2.7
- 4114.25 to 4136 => 0.4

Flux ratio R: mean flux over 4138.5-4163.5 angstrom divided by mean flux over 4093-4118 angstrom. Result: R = 1.18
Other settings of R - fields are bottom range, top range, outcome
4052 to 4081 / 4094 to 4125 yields 0.89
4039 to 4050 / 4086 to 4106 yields 0.84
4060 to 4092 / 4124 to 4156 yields 1.02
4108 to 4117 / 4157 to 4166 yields 1.08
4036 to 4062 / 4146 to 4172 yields 1.00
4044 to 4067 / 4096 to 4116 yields 0.83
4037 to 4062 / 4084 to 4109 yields 0.85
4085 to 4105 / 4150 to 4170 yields 1.20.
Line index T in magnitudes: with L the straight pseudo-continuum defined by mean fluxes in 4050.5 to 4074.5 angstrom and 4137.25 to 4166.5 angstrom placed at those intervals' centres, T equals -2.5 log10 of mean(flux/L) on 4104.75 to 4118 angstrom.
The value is 0.08 mag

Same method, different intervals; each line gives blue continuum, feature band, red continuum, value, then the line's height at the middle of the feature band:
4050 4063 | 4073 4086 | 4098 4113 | -0.08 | 10.4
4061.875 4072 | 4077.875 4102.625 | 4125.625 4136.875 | 0.10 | 11.4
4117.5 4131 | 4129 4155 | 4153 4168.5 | 0.01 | 11.7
